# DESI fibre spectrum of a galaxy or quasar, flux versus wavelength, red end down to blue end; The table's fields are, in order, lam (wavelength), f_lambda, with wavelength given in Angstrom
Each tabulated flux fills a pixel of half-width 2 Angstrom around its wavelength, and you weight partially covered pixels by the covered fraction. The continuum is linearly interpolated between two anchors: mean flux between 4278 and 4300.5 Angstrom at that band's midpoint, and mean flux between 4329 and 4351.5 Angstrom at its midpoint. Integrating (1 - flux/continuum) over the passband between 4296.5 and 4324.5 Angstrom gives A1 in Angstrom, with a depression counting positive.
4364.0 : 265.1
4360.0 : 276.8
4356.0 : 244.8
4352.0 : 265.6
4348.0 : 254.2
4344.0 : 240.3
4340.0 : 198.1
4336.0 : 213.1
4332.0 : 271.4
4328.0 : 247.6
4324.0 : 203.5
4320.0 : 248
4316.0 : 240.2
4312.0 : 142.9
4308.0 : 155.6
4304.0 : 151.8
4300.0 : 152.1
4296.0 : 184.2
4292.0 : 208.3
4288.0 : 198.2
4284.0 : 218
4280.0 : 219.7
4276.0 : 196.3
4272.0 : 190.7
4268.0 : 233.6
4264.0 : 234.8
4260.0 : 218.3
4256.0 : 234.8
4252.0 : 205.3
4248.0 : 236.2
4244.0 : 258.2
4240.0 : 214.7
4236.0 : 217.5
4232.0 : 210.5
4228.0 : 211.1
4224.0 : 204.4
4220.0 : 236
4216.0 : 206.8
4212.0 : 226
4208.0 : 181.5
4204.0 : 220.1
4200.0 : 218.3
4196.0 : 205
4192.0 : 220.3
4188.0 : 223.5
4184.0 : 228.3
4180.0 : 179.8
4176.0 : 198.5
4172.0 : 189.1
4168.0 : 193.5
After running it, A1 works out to 4.2 Angstrom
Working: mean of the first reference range 200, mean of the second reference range 238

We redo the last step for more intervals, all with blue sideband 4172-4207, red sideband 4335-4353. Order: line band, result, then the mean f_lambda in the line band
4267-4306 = 5.2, 194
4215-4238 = 0.1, 215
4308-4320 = 1.8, 195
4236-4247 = -0.8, 233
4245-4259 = -0.5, 227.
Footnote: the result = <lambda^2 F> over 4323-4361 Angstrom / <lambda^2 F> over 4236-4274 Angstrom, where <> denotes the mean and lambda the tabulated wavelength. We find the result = 1.12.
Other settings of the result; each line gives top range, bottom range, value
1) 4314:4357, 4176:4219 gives 1.21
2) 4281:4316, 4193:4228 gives 0.89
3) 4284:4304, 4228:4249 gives 0.84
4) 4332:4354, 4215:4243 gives 1.16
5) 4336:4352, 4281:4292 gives 1.14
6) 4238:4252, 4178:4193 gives 1.12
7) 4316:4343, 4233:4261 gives 1.06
